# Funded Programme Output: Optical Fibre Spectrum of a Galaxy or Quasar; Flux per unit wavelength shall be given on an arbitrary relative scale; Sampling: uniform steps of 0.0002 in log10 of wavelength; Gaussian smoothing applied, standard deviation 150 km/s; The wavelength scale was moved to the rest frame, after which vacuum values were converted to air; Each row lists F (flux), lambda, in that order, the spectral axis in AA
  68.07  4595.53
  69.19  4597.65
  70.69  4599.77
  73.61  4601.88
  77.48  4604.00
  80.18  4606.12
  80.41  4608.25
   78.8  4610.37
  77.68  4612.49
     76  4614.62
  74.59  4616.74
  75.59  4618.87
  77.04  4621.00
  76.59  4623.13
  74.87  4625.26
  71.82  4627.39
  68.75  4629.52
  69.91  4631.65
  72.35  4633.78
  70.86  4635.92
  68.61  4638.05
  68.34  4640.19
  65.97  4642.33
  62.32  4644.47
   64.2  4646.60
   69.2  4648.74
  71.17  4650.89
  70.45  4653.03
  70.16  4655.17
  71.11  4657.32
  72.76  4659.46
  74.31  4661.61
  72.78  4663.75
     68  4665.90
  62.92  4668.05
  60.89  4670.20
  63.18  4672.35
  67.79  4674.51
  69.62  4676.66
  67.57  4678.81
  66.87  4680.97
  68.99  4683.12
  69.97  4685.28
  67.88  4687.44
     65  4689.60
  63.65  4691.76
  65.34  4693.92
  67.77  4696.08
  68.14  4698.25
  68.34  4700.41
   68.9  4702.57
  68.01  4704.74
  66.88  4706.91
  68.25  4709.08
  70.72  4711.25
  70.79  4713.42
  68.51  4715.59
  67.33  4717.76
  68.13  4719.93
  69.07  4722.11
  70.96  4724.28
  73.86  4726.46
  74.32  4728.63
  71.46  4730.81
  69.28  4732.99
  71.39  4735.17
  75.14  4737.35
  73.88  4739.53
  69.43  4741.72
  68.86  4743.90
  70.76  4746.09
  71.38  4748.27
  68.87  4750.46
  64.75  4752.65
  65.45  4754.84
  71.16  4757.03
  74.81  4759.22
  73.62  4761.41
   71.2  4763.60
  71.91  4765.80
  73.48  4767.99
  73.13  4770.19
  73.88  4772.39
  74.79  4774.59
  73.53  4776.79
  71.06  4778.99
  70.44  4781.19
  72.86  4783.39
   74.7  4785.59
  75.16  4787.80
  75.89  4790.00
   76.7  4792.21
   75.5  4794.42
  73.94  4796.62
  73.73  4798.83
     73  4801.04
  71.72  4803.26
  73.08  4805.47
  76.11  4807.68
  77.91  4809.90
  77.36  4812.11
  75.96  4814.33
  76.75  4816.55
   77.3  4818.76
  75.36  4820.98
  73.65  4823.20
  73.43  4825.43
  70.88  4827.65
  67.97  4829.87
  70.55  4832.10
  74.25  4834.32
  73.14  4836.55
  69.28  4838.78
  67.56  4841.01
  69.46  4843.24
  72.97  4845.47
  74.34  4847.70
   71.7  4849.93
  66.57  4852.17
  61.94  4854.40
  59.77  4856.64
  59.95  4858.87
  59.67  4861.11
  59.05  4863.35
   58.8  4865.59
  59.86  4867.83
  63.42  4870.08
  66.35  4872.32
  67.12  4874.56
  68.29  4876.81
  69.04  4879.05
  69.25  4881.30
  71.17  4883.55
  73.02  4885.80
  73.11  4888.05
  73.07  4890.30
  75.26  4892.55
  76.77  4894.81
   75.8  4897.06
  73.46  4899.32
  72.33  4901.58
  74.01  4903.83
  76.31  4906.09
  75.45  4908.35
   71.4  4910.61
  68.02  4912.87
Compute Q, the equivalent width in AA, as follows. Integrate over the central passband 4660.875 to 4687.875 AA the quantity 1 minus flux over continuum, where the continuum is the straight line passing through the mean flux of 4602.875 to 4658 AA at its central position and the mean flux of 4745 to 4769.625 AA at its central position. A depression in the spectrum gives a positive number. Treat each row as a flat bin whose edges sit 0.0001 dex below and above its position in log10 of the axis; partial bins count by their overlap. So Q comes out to 1.58 AA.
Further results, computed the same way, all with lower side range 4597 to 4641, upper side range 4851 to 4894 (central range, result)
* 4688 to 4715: 1.4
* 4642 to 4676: 2.2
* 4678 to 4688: 0.5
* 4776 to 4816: -3.4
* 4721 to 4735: -0.2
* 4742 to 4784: -1.1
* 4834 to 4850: -1.0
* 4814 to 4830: -1.5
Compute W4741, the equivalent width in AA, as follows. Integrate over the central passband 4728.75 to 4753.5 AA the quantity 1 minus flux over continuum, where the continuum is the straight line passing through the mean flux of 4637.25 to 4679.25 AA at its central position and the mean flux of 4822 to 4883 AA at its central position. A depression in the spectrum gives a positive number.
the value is -1.1 AA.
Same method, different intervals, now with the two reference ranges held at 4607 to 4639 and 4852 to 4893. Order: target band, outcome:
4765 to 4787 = -1.2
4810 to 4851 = -3.5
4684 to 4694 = 0.8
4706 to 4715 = 0.3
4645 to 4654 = 0.6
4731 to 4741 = -0.2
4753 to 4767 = -0.3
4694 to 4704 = 0.5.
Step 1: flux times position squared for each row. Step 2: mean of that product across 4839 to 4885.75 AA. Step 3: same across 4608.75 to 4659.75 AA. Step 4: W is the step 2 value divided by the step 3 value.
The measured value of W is 1.0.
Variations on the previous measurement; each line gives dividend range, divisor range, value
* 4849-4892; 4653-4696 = 1.06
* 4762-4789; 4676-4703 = 1.12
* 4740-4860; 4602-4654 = 1.07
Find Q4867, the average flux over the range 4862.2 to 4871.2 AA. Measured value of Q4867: 60.2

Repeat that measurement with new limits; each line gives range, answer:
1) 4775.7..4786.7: 72.5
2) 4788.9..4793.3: 76.3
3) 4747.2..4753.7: 68.3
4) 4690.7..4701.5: 66.7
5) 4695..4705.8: 68.2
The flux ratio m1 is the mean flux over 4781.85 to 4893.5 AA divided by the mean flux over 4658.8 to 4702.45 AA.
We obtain 1.05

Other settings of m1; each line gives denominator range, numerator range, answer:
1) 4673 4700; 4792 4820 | 1.12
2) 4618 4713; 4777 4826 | 1.08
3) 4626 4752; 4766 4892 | 1.03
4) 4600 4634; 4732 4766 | 0.94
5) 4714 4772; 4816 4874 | 0.96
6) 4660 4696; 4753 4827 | 1.10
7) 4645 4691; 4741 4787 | 1.05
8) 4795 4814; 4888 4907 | 1.00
